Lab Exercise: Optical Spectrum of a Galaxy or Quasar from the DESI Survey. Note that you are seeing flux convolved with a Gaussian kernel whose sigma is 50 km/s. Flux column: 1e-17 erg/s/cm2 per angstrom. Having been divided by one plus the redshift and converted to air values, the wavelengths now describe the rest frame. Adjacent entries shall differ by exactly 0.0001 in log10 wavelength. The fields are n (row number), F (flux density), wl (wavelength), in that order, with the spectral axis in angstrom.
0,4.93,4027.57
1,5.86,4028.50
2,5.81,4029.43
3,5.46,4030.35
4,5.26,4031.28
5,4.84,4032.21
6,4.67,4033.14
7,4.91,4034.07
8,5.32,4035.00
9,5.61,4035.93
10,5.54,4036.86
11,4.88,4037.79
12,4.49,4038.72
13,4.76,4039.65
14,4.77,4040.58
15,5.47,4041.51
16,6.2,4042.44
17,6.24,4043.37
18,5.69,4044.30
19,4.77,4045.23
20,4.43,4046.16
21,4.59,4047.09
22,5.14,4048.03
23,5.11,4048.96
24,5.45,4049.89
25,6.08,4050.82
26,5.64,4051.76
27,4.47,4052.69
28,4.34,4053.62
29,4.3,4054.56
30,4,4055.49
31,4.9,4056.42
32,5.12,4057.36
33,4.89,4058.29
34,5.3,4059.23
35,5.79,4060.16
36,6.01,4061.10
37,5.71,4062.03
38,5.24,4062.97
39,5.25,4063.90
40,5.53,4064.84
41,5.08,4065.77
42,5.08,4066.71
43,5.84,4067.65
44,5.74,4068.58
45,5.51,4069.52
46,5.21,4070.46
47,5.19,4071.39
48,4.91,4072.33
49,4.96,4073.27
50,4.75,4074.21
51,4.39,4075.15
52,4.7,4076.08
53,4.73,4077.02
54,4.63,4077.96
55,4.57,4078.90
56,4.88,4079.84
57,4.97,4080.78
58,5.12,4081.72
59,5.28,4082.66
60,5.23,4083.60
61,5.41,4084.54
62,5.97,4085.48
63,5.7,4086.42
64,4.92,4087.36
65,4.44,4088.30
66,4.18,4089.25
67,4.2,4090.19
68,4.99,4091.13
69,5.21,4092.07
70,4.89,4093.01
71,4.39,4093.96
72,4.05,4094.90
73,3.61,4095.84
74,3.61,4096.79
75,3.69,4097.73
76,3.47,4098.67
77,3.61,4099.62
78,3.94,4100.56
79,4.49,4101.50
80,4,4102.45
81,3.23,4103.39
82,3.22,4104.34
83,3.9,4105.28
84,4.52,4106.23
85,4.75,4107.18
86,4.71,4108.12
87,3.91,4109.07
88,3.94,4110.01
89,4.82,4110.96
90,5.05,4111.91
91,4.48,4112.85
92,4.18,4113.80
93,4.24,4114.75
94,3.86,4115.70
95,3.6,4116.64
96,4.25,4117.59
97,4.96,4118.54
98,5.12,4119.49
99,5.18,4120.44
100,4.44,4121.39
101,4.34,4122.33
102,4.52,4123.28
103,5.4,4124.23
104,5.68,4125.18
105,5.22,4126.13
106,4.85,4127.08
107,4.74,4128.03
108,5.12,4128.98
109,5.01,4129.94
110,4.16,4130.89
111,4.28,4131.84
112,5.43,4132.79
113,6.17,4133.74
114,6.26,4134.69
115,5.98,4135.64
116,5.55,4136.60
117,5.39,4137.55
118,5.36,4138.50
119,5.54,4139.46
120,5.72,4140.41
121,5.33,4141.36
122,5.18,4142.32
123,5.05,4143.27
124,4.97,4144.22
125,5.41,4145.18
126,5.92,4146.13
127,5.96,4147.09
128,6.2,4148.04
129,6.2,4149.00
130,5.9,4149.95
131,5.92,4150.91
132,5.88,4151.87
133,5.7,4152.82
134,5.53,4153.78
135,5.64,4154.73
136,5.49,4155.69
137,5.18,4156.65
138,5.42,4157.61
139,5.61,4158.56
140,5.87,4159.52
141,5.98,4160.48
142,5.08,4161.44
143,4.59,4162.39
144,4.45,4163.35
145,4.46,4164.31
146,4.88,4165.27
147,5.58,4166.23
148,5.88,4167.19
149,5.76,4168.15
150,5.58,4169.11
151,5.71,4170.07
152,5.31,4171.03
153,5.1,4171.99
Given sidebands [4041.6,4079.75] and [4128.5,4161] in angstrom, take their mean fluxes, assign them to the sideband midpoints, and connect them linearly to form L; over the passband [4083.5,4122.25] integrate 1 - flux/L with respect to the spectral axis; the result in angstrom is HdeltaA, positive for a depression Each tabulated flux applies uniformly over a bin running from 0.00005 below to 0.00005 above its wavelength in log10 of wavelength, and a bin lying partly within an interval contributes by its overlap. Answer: 6.87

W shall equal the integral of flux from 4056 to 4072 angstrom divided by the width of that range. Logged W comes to 5.37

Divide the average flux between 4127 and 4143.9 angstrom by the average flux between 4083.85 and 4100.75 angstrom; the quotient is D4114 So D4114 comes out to 1.2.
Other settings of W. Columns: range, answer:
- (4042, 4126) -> 4.79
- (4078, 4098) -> 4.74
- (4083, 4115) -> 4.38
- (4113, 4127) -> 4.64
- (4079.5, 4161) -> 4.93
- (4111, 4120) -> 4.44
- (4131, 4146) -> 5.42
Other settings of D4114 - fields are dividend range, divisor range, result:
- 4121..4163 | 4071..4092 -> 1.10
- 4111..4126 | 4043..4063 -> 0.90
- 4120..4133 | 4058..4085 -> 0.94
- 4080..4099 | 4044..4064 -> 0.92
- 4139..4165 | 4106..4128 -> 1.19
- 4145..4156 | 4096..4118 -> 1.44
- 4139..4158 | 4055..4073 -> 1.06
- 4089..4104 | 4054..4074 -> 0.79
